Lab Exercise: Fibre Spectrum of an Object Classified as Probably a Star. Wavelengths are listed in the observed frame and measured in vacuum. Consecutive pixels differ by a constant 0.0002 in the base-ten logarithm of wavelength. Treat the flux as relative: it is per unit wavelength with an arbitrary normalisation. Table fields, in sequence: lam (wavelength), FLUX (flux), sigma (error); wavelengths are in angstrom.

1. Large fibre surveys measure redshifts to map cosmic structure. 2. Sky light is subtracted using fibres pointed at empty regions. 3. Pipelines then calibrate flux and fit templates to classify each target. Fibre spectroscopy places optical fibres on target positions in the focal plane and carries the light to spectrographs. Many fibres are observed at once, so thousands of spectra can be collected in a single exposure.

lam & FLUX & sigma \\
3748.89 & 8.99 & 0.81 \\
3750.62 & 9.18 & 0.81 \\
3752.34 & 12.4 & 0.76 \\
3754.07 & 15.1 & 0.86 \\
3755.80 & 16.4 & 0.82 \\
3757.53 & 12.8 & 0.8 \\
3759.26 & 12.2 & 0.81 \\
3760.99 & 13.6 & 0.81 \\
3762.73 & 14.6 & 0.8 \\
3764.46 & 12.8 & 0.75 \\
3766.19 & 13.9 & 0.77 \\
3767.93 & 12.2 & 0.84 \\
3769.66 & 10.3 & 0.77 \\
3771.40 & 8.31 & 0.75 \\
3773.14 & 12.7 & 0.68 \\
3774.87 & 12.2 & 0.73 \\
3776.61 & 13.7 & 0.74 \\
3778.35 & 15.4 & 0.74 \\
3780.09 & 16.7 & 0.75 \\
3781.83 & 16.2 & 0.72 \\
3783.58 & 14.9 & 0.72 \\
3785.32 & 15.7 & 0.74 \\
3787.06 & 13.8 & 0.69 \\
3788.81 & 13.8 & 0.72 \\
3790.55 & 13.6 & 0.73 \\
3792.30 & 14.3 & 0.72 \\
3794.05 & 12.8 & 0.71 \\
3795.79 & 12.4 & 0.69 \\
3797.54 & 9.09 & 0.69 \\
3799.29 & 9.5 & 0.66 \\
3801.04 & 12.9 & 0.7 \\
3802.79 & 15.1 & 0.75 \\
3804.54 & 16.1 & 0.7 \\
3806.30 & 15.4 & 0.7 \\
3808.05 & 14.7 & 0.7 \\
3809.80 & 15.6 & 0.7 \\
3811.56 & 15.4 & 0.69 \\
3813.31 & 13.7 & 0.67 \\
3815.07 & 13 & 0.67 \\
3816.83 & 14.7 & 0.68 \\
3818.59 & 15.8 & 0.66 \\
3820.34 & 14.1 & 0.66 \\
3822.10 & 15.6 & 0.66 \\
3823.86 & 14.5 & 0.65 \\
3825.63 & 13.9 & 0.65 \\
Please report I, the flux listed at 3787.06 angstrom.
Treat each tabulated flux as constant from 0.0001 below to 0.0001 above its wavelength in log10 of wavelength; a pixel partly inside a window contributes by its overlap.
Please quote 13.8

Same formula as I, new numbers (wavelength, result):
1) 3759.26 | 12.2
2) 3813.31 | 13.7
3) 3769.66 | 10.3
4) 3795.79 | 12.4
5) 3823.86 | 14.5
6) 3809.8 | 15.6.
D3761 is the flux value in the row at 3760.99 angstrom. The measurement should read 13.6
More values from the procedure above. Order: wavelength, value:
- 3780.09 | 16.7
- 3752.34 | 12.4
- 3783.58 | 14.9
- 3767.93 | 12.2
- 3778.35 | 15.4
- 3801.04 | 12.9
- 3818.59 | 15.8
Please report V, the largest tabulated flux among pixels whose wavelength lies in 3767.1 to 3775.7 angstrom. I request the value 12.7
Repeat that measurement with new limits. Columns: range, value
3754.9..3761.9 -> 16.4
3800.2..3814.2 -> 16.1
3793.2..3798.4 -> 12.8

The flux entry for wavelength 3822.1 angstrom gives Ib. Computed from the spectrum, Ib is 15.6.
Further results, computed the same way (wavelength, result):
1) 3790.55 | 13.6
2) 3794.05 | 12.8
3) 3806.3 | 15.4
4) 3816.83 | 14.7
